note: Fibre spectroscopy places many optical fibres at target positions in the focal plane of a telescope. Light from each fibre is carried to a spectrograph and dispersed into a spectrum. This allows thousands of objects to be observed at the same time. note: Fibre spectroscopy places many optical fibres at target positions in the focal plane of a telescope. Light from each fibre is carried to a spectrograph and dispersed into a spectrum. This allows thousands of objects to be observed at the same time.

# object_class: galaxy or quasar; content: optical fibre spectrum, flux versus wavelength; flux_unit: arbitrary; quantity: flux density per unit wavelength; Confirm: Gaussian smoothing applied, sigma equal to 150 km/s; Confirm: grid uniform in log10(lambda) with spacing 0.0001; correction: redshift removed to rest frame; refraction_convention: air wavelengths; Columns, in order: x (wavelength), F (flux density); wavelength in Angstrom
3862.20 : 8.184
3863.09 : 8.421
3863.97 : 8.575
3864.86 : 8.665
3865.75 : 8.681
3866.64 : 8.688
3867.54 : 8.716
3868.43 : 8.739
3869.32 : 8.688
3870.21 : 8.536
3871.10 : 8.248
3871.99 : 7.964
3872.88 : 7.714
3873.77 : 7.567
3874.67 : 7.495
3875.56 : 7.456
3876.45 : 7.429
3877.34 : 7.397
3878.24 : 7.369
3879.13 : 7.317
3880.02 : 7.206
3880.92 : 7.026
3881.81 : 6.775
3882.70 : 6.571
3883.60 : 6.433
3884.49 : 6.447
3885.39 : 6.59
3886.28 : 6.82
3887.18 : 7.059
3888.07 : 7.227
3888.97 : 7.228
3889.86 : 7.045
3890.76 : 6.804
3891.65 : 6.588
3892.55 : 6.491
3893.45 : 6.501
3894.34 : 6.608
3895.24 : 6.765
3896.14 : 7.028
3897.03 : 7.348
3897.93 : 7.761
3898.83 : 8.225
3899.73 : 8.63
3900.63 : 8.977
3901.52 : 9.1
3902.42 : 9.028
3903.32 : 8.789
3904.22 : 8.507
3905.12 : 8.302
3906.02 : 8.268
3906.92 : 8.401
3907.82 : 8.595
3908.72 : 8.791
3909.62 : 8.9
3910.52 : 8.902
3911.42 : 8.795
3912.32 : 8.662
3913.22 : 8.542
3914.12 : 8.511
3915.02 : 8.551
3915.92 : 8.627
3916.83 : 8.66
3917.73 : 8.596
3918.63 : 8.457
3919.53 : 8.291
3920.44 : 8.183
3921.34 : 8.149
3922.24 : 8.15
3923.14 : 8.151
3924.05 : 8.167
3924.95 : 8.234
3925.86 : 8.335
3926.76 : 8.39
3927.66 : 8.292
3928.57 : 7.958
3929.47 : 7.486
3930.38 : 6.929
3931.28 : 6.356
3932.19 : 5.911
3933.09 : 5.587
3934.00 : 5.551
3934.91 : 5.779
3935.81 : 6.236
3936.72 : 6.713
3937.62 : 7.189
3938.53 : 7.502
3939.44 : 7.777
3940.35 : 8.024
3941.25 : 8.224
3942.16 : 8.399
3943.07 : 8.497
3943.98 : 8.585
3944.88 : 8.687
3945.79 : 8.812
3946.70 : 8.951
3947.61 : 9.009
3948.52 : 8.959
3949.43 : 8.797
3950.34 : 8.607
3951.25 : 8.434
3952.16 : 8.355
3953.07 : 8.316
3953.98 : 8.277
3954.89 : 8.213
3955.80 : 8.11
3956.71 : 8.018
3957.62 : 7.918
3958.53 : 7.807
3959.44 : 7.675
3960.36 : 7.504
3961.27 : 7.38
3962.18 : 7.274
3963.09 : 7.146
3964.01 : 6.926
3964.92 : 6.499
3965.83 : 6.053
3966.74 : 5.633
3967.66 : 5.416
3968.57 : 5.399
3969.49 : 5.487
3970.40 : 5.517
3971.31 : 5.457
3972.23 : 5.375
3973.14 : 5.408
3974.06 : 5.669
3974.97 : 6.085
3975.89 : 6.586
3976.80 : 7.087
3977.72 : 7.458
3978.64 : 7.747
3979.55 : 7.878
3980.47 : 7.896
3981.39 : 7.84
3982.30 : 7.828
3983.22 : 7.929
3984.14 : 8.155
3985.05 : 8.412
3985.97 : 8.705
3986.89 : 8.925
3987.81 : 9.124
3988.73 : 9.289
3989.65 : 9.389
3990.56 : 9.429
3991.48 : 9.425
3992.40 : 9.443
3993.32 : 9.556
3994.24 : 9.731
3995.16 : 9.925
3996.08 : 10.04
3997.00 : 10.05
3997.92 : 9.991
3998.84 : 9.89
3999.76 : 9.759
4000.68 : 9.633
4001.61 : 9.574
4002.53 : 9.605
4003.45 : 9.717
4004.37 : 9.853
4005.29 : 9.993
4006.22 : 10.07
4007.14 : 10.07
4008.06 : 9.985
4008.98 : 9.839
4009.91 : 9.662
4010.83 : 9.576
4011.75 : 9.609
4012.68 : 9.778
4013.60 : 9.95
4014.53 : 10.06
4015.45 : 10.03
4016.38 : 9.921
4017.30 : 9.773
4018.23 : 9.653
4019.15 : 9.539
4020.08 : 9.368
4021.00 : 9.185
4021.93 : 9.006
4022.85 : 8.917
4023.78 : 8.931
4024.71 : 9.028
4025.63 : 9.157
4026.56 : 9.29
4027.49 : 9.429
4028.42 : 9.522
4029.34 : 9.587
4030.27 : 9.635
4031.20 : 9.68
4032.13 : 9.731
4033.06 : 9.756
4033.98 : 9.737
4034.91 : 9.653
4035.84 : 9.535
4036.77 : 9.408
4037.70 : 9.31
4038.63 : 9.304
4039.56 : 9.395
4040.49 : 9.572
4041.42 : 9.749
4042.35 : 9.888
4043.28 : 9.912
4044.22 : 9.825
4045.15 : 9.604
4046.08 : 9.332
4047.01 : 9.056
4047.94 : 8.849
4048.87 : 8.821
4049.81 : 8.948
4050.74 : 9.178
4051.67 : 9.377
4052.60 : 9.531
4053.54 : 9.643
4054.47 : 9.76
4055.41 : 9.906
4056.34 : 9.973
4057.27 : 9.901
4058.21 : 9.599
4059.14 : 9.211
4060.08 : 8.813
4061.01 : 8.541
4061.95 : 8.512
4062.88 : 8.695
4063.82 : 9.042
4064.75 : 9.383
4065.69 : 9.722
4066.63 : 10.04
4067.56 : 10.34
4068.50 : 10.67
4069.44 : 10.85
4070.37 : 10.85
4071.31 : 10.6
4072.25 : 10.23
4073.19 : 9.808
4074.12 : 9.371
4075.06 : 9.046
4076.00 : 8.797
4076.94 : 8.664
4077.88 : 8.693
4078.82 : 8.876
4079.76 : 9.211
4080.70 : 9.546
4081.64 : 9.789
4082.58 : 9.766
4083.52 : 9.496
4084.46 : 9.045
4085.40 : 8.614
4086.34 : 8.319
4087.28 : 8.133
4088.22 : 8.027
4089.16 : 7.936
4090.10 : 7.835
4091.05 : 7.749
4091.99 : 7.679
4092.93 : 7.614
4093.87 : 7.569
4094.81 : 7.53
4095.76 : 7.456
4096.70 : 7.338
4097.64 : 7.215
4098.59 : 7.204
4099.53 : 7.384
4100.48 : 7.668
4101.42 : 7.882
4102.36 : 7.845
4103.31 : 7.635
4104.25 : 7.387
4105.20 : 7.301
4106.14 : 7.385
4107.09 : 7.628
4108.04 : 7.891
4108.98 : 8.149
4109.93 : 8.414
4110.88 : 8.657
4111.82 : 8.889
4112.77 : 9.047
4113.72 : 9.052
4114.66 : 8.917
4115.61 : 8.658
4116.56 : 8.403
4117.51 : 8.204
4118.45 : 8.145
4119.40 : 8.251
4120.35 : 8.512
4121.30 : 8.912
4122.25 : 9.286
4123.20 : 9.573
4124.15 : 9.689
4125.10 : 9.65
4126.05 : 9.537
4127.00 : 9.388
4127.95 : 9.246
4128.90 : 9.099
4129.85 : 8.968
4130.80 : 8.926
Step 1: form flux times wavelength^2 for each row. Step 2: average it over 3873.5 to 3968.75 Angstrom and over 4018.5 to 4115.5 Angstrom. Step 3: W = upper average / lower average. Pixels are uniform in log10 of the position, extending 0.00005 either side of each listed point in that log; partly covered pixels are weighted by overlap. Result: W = 1.26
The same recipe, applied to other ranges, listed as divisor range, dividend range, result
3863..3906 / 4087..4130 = 1.21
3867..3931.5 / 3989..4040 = 1.30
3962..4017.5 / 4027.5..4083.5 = 1.17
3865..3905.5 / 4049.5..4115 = 1.27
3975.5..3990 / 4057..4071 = 1.23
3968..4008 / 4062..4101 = 1.10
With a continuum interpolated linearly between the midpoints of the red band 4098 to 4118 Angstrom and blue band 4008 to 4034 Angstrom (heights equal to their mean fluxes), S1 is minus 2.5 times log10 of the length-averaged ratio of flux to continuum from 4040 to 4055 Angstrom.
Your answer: -0.04 mag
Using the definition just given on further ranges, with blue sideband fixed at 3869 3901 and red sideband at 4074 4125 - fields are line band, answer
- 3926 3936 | 0.105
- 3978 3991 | -0.088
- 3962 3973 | 0.278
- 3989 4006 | -0.231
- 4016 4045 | -0.184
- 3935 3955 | -0.078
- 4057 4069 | -0.152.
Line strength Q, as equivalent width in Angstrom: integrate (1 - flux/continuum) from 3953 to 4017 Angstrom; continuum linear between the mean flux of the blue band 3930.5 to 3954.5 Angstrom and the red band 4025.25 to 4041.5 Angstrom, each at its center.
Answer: 2.03 Angstrom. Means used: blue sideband 7.74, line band 8.34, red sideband 9.52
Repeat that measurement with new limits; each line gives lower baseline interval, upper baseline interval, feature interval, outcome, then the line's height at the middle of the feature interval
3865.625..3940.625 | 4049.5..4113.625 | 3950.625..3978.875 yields 4.1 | 8.08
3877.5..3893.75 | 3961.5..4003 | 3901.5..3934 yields -4.3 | 7.21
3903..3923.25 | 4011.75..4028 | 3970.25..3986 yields 3.6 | 9.1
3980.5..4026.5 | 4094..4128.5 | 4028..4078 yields -3.5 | 8.91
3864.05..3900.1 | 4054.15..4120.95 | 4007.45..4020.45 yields -2.4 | 8.26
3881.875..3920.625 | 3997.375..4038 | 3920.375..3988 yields 9.2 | 8.66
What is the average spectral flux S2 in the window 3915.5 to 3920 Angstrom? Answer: 8.51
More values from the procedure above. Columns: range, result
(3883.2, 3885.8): 6.49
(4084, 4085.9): 8.83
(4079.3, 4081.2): 9.38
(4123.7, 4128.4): 9.5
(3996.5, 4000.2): 9.93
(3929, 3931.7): 6.95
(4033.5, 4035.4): 9.73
